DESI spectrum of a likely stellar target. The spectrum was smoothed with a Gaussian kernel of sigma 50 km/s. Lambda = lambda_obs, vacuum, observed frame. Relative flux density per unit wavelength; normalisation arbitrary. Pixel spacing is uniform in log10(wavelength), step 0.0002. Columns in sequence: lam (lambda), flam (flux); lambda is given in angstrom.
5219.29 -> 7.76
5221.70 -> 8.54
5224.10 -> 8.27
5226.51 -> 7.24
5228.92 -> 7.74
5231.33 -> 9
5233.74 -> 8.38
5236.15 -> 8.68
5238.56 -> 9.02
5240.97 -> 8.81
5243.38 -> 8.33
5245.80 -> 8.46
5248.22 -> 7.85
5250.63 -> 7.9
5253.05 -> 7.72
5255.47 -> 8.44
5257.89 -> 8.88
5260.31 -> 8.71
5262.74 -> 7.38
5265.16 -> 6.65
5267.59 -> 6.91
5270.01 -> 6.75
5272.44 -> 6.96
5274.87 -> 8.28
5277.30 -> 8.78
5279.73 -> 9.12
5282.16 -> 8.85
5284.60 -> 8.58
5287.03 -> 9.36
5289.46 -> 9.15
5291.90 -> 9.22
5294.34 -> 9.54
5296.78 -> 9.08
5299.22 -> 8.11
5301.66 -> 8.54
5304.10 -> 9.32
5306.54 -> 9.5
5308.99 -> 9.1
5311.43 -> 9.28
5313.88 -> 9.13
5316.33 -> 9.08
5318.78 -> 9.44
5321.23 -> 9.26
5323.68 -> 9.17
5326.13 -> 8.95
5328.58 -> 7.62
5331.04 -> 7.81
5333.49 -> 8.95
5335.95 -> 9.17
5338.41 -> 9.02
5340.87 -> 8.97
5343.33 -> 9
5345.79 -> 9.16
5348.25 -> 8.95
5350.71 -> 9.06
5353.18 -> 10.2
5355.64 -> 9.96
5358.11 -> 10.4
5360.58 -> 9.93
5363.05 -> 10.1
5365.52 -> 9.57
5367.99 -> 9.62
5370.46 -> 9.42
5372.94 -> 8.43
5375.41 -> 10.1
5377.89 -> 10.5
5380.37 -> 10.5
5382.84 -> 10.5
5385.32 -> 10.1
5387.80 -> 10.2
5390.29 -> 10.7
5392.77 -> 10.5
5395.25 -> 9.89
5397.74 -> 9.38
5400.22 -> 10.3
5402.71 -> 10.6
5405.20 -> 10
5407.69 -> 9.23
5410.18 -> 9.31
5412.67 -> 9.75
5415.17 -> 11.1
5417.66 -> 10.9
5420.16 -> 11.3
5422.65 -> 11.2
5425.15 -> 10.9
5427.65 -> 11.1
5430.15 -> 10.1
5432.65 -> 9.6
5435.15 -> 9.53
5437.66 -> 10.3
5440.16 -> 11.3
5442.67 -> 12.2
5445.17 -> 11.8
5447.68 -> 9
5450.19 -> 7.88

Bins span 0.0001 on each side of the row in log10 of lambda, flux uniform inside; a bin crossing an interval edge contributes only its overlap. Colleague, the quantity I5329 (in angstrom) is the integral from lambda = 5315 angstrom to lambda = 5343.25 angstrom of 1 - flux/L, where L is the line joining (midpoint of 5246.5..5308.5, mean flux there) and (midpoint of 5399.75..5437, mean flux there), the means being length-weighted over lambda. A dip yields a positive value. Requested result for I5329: 0.7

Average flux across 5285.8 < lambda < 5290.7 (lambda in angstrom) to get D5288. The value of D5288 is 9.26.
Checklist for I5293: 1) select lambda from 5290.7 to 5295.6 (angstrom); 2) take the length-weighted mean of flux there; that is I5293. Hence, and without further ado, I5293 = 9.37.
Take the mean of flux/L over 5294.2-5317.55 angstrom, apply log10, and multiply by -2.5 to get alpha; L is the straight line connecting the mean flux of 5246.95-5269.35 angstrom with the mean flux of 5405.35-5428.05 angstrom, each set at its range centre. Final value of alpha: -0.05 mag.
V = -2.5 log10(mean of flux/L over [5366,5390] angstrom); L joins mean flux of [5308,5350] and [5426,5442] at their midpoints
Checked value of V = -0.04 mag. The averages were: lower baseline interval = 8.95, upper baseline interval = 10.4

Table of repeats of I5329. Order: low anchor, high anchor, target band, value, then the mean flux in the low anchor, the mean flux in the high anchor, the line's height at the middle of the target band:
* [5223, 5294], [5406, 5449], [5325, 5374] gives 1.3 angstrom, 8.27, 10.5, 9.47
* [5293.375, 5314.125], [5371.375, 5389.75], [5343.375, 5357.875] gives 0.3 angstrom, 9.06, 10.1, 9.67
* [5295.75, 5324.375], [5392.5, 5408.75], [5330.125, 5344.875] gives 0.8 angstrom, 9.08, 9.96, 9.35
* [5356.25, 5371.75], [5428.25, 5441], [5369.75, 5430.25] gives -1.4 angstrom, 9.84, 10.2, 10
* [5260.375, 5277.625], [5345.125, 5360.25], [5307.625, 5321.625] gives -0.9 angstrom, 7.4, 9.66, 8.63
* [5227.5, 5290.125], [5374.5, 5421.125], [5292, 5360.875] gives 0.7 angstrom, 8.25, 10.2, 9.22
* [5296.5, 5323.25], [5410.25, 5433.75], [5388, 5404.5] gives 0.0 angstrom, 9.08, 10.6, 10.3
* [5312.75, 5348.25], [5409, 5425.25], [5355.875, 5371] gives -0.5 angstrom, 8.91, 10.6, 9.56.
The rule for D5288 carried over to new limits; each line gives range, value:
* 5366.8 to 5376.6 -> 9.39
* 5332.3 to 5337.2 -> 9.05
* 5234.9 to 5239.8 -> 8.86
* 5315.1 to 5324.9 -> 9.24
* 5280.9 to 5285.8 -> 8.71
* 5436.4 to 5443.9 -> 11.3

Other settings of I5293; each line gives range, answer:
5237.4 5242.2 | 8.92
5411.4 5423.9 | 10.8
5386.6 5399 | 10.1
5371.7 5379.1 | 9.67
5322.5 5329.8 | 8.58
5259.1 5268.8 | 7.41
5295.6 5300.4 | 8.59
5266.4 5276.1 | 7.23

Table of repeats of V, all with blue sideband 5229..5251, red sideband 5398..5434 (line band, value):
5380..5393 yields -0.04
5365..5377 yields 0.05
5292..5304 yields 0.02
